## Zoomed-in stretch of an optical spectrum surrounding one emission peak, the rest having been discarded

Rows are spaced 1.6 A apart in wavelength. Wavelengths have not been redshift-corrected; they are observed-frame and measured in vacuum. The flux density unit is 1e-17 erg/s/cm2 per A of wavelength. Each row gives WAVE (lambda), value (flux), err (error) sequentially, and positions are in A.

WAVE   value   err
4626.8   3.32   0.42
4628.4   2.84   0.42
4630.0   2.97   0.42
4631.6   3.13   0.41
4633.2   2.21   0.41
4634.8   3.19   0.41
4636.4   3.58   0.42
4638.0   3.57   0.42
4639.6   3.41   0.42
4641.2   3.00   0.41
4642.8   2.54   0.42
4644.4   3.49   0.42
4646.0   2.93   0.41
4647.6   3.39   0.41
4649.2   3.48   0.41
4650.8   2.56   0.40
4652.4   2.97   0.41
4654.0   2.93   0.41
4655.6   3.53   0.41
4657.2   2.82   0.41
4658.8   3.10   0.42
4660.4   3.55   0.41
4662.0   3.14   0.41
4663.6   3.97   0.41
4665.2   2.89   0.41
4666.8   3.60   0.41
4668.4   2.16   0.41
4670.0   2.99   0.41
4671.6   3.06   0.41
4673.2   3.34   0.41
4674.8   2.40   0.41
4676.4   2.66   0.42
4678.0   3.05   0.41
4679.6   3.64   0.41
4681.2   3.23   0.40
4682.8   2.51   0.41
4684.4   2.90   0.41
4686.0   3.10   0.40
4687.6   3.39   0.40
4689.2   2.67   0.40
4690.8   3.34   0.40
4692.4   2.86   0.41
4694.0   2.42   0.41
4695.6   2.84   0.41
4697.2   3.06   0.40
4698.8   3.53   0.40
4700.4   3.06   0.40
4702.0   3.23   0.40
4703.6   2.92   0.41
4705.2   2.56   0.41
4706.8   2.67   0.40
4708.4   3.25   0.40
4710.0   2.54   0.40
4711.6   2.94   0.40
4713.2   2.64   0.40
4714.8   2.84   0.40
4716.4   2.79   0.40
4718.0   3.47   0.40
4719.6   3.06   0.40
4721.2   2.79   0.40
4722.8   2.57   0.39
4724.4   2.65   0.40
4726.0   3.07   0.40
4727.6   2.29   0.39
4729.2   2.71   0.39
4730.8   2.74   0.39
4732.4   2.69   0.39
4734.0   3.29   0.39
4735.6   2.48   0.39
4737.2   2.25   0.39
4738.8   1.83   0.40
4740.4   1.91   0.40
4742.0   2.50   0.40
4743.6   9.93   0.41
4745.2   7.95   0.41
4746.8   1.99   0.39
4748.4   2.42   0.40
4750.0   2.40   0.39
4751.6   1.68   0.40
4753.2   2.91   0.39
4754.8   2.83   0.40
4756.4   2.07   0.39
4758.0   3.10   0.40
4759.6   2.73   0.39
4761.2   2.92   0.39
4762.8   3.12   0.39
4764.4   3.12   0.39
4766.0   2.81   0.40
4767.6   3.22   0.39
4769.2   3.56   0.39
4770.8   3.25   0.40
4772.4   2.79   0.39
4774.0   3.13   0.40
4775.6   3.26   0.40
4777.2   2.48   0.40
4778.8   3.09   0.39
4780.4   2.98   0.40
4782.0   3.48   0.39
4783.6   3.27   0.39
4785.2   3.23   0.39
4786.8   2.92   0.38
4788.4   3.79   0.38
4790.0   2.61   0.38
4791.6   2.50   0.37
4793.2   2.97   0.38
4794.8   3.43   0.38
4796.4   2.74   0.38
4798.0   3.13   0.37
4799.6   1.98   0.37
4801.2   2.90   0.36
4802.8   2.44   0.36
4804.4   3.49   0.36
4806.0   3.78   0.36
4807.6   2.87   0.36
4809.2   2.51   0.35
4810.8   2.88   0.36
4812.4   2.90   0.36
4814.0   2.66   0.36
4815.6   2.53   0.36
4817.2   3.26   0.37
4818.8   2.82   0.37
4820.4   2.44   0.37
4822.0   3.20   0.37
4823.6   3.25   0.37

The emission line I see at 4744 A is Hgamma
